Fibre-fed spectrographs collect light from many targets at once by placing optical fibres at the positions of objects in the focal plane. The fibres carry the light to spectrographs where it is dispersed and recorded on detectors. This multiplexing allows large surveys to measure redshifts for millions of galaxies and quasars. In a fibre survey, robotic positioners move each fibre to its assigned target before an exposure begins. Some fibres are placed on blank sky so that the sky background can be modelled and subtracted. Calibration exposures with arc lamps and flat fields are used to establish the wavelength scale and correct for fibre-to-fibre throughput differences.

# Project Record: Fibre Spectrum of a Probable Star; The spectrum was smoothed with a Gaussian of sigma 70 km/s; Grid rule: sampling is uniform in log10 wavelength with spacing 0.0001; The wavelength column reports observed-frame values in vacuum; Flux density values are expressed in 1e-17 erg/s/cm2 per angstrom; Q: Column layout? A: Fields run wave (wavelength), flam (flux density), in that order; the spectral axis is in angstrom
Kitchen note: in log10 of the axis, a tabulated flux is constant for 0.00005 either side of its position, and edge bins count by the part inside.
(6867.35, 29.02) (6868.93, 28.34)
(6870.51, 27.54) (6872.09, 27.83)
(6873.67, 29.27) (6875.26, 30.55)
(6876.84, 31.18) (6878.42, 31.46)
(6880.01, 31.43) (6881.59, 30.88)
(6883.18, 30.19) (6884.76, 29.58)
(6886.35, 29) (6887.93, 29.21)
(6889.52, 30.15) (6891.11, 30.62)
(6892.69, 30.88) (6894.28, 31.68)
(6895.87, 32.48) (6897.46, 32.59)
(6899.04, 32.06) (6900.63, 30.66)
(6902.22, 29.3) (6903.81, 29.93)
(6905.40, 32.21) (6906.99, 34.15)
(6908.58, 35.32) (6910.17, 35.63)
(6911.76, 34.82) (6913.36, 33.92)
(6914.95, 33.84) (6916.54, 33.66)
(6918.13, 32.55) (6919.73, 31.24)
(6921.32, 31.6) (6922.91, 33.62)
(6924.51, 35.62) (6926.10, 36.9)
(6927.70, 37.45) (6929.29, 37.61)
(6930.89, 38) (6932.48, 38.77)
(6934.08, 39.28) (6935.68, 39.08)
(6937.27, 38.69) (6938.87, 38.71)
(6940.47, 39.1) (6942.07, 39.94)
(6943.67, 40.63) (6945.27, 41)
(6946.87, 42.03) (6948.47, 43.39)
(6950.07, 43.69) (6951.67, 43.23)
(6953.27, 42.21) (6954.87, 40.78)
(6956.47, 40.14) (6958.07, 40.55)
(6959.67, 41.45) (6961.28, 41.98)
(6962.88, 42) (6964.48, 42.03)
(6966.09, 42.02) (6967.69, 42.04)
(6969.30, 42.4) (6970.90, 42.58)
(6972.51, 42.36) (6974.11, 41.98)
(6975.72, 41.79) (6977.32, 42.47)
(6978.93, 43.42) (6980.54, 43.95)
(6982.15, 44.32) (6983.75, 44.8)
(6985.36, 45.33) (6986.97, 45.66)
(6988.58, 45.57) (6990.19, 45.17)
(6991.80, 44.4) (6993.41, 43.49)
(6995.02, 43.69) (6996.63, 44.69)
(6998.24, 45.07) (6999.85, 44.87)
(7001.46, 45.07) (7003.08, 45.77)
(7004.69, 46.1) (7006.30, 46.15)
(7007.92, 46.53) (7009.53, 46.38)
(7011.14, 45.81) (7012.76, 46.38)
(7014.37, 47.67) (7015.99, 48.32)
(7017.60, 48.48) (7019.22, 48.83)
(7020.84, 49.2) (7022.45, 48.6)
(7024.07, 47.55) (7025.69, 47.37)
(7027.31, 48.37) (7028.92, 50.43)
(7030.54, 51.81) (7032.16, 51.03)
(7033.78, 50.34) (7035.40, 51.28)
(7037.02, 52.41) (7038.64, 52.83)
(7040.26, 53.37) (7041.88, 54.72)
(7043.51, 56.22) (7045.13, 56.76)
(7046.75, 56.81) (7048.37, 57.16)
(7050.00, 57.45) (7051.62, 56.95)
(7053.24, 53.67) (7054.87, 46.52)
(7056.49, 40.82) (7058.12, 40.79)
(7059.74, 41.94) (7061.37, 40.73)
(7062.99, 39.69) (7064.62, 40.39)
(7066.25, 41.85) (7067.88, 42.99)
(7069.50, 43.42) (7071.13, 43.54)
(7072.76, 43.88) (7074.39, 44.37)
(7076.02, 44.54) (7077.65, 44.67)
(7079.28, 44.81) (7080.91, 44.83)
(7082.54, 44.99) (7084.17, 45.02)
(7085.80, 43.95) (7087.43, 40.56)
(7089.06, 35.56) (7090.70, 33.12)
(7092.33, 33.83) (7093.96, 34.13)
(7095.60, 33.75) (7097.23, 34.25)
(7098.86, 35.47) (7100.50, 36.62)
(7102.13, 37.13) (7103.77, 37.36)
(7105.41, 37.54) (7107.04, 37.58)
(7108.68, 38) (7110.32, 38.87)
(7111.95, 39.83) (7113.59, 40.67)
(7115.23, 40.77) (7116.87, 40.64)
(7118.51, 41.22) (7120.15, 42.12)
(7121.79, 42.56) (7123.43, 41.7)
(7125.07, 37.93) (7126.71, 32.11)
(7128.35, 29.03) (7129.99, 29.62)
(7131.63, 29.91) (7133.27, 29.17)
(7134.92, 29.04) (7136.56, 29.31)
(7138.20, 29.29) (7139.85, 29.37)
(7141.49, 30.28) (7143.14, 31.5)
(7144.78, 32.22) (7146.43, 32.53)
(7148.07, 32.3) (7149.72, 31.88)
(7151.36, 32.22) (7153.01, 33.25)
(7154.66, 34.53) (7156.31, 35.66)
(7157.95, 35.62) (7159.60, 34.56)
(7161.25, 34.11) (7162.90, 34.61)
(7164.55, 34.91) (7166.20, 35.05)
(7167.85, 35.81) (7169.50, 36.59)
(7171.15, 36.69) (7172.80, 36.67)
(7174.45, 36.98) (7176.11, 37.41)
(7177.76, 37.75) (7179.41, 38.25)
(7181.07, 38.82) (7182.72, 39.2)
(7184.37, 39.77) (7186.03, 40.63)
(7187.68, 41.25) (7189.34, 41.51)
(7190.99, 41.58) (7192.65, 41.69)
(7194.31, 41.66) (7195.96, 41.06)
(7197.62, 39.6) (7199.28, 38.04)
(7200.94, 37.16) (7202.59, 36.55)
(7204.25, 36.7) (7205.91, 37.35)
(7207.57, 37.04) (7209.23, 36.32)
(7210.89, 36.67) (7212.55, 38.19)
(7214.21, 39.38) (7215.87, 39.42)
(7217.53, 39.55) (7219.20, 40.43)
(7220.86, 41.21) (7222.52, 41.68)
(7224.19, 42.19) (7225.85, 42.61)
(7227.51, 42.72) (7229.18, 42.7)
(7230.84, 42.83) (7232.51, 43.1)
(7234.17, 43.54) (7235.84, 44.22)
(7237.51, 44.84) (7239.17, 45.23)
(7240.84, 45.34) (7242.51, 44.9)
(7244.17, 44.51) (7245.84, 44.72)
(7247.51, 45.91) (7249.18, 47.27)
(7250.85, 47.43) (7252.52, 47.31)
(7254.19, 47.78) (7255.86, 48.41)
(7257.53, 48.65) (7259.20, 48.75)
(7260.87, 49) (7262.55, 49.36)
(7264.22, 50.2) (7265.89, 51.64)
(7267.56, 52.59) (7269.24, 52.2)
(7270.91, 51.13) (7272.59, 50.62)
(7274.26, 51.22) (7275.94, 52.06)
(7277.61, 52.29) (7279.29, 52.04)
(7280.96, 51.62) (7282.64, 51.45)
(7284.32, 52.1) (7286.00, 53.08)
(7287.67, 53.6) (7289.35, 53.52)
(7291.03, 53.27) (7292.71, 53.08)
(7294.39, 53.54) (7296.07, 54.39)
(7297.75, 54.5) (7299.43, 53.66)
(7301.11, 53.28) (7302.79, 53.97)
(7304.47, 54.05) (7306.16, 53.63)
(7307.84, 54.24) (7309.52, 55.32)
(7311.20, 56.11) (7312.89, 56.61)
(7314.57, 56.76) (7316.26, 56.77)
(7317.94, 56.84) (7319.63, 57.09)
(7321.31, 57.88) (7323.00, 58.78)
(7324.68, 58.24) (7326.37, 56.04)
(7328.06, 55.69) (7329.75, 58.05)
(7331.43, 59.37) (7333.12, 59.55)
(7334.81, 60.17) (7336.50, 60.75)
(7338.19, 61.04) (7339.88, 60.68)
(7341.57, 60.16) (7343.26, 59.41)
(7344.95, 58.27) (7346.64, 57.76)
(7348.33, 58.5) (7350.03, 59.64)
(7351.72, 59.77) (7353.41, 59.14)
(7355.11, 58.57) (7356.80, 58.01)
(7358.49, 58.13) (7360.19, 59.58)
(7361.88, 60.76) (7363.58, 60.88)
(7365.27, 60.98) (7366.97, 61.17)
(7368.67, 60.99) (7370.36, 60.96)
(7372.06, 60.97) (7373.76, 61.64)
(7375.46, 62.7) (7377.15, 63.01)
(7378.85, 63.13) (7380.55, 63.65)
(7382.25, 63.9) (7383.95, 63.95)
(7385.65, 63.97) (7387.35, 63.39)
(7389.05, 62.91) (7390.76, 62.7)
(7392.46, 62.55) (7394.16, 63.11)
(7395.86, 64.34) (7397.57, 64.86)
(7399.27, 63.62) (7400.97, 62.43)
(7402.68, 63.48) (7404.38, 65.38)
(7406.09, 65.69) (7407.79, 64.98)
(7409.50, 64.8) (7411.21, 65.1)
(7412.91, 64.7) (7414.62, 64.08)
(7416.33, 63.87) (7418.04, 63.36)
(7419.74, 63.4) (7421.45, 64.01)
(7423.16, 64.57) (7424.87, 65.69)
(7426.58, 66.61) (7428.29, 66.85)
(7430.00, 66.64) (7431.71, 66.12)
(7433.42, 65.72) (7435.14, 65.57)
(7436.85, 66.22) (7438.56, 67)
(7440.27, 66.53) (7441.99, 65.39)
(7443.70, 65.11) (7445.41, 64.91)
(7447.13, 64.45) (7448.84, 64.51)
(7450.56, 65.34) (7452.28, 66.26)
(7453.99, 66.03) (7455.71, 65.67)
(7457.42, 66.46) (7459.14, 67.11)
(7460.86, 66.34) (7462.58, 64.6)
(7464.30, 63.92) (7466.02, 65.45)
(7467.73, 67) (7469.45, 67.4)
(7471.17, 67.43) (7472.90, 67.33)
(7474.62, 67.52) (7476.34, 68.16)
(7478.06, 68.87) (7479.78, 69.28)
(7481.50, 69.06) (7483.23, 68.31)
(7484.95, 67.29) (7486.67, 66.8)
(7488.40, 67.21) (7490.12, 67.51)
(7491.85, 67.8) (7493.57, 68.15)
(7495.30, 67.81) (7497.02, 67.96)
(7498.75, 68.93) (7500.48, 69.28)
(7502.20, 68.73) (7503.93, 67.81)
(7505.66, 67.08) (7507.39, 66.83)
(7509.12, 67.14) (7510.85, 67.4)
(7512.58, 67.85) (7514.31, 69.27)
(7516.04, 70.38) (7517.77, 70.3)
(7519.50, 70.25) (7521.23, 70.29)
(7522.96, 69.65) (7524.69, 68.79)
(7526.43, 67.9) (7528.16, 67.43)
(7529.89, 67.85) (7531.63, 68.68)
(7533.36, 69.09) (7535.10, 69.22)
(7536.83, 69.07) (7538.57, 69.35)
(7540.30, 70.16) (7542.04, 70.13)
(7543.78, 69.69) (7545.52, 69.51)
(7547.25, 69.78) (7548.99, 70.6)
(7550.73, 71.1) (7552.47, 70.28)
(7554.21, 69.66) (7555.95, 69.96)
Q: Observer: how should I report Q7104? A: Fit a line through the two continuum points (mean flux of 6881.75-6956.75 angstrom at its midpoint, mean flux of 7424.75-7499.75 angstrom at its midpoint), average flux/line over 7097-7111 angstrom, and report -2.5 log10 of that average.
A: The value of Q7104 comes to 0.24 mag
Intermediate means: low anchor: 35.4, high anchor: 66.7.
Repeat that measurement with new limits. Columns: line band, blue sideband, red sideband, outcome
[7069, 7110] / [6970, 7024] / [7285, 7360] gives 0.220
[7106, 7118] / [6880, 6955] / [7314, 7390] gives 0.173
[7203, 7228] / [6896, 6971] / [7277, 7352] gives 0.289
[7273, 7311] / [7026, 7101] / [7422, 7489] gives 0.088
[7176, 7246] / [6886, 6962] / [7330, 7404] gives 0.276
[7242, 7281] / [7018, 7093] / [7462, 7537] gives 0.155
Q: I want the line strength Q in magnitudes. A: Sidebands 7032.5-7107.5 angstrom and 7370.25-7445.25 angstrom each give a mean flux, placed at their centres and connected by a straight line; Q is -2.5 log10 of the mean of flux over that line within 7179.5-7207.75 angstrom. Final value 0.29 mag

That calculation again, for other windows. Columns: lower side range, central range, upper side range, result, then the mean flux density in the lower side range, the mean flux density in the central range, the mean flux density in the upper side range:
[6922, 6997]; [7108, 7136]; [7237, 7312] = 0.25 mag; 41.5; 36.6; 50.8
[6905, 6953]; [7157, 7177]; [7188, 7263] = 0.16 mag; 37.3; 35.8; 42.5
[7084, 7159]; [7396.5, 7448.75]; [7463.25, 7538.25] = -0.06 mag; 35.3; 65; 68.1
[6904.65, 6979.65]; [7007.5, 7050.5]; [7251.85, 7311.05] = -0.20 mag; 38.9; 50.8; 52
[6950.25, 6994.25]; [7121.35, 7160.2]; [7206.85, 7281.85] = 0.34 mag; 42.9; 32.6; 45.6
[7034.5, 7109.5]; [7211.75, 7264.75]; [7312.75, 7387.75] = 0.20 mag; 44.1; 44.5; 59.9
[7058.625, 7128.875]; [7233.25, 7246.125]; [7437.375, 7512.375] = 0.13 mag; 39.8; 44.7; 67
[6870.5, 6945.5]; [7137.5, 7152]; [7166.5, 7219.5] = 0.20 mag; 33.6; 31.3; 38.6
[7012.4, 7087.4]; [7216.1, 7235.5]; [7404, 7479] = 0.31 mag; 47.9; 42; 65.7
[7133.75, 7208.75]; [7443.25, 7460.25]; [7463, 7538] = -0.04 mag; 35.9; 65.6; 68.1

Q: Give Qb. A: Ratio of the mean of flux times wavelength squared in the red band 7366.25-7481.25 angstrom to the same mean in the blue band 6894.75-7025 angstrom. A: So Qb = 1.8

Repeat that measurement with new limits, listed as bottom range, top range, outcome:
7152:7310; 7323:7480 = 1.50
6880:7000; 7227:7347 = 1.51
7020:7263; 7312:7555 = 1.71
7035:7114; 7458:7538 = 1.75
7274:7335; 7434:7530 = 1.29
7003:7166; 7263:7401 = 1.49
